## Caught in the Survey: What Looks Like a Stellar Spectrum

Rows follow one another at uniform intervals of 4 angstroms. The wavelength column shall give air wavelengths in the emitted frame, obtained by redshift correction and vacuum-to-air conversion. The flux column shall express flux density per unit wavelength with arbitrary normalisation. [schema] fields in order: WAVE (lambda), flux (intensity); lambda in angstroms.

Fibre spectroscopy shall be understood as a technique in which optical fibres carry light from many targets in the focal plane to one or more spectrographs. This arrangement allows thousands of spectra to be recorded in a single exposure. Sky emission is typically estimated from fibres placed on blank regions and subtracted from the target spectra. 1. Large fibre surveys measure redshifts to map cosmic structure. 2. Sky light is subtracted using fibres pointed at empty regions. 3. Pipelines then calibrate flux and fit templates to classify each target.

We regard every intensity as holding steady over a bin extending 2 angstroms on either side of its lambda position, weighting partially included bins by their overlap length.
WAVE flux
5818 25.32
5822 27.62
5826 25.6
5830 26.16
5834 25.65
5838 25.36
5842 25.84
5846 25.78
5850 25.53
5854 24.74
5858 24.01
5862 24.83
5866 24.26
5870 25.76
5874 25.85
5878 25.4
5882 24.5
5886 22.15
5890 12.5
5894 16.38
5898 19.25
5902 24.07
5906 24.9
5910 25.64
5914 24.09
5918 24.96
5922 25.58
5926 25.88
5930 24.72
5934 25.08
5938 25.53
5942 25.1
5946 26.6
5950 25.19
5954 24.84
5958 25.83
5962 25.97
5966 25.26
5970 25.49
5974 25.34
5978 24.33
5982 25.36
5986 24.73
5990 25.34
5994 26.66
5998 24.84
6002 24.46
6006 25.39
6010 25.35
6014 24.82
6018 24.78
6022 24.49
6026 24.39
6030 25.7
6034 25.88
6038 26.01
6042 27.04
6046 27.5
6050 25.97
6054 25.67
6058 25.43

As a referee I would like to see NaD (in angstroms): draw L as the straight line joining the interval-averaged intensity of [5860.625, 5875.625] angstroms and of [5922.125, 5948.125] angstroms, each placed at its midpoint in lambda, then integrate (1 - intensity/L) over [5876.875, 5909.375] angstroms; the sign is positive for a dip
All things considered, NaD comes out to 5.2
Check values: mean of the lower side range 25.2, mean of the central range 21.2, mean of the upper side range 25.5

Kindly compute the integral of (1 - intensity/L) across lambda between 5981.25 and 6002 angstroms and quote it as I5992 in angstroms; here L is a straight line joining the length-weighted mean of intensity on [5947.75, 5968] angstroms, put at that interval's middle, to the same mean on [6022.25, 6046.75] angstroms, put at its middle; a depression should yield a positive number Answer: 0.3 angstroms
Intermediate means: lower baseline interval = 25.4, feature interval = 25.3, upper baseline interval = 25.9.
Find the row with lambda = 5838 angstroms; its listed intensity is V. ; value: 25.36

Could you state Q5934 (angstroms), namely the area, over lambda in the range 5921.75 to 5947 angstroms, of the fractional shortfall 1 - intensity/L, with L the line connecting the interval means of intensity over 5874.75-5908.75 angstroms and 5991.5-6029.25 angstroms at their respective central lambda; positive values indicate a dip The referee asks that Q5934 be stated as -3.0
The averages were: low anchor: 21.4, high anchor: 25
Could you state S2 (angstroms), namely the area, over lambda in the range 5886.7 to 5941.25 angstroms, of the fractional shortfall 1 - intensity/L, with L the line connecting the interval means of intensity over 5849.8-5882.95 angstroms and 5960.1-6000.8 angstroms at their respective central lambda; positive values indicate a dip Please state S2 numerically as 4.6 angstroms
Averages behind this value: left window 25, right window 25.3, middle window 23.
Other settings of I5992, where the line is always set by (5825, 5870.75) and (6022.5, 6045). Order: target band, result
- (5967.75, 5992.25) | 0.50 angstroms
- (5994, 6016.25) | 0.51 angstroms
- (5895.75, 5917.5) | 1.57 angstroms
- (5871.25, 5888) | 0.55 angstroms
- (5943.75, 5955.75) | 0.00 angstroms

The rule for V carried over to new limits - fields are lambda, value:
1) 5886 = 22.15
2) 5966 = 25.26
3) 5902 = 24.07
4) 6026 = 24.39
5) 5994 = 26.66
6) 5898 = 19.25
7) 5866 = 24.26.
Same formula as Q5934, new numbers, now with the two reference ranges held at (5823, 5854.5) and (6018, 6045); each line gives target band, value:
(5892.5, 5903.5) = 2.5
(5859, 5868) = 0.4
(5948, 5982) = 0.5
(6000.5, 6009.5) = 0.2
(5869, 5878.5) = 0.0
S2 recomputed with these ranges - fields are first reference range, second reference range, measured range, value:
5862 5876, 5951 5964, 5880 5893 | 2.99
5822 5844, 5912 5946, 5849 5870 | 0.79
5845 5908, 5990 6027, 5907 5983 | -3.78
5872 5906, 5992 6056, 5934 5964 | -2.91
